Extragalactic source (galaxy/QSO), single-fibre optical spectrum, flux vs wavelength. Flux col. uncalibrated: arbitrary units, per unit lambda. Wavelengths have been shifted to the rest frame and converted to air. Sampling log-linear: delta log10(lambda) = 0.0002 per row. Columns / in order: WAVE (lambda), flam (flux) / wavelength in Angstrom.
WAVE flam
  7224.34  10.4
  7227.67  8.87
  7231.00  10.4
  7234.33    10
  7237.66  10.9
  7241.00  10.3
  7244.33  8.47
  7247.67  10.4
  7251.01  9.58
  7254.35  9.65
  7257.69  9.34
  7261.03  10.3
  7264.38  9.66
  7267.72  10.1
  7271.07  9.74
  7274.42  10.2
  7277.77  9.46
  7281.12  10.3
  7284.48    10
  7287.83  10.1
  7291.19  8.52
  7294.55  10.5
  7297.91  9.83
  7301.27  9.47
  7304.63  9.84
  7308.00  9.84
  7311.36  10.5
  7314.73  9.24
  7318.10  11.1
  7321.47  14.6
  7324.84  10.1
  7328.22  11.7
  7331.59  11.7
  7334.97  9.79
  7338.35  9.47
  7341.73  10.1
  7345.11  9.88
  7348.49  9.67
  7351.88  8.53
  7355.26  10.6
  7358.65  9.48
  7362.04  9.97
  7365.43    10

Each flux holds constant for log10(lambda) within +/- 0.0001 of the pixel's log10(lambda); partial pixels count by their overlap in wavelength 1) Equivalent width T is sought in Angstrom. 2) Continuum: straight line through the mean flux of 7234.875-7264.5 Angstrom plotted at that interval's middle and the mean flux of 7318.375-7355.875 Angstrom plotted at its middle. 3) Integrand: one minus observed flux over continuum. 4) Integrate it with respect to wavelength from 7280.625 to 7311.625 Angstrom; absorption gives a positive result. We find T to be 1.19 Angstrom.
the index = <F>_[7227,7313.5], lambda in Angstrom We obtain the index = 9.86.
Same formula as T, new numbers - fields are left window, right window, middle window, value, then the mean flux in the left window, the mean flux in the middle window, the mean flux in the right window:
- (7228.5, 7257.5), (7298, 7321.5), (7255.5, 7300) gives 1.2 Angstrom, 9.9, 9.84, 10.3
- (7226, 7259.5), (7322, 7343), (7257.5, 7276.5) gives 0.2 Angstrom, 9.79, 9.92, 10.7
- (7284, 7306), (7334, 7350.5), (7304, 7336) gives -3.8 Angstrom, 9.74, 10.9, 9.76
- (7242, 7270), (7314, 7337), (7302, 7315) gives 1.2 Angstrom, 9.7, 9.9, 11.2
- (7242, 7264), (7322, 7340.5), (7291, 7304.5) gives 0.8 Angstrom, 9.65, 9.73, 10.8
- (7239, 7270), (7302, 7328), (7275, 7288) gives 0.3 Angstrom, 9.77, 9.97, 10.8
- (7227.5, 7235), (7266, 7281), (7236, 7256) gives 0.1 Angstrom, 9.9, 9.88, 9.92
